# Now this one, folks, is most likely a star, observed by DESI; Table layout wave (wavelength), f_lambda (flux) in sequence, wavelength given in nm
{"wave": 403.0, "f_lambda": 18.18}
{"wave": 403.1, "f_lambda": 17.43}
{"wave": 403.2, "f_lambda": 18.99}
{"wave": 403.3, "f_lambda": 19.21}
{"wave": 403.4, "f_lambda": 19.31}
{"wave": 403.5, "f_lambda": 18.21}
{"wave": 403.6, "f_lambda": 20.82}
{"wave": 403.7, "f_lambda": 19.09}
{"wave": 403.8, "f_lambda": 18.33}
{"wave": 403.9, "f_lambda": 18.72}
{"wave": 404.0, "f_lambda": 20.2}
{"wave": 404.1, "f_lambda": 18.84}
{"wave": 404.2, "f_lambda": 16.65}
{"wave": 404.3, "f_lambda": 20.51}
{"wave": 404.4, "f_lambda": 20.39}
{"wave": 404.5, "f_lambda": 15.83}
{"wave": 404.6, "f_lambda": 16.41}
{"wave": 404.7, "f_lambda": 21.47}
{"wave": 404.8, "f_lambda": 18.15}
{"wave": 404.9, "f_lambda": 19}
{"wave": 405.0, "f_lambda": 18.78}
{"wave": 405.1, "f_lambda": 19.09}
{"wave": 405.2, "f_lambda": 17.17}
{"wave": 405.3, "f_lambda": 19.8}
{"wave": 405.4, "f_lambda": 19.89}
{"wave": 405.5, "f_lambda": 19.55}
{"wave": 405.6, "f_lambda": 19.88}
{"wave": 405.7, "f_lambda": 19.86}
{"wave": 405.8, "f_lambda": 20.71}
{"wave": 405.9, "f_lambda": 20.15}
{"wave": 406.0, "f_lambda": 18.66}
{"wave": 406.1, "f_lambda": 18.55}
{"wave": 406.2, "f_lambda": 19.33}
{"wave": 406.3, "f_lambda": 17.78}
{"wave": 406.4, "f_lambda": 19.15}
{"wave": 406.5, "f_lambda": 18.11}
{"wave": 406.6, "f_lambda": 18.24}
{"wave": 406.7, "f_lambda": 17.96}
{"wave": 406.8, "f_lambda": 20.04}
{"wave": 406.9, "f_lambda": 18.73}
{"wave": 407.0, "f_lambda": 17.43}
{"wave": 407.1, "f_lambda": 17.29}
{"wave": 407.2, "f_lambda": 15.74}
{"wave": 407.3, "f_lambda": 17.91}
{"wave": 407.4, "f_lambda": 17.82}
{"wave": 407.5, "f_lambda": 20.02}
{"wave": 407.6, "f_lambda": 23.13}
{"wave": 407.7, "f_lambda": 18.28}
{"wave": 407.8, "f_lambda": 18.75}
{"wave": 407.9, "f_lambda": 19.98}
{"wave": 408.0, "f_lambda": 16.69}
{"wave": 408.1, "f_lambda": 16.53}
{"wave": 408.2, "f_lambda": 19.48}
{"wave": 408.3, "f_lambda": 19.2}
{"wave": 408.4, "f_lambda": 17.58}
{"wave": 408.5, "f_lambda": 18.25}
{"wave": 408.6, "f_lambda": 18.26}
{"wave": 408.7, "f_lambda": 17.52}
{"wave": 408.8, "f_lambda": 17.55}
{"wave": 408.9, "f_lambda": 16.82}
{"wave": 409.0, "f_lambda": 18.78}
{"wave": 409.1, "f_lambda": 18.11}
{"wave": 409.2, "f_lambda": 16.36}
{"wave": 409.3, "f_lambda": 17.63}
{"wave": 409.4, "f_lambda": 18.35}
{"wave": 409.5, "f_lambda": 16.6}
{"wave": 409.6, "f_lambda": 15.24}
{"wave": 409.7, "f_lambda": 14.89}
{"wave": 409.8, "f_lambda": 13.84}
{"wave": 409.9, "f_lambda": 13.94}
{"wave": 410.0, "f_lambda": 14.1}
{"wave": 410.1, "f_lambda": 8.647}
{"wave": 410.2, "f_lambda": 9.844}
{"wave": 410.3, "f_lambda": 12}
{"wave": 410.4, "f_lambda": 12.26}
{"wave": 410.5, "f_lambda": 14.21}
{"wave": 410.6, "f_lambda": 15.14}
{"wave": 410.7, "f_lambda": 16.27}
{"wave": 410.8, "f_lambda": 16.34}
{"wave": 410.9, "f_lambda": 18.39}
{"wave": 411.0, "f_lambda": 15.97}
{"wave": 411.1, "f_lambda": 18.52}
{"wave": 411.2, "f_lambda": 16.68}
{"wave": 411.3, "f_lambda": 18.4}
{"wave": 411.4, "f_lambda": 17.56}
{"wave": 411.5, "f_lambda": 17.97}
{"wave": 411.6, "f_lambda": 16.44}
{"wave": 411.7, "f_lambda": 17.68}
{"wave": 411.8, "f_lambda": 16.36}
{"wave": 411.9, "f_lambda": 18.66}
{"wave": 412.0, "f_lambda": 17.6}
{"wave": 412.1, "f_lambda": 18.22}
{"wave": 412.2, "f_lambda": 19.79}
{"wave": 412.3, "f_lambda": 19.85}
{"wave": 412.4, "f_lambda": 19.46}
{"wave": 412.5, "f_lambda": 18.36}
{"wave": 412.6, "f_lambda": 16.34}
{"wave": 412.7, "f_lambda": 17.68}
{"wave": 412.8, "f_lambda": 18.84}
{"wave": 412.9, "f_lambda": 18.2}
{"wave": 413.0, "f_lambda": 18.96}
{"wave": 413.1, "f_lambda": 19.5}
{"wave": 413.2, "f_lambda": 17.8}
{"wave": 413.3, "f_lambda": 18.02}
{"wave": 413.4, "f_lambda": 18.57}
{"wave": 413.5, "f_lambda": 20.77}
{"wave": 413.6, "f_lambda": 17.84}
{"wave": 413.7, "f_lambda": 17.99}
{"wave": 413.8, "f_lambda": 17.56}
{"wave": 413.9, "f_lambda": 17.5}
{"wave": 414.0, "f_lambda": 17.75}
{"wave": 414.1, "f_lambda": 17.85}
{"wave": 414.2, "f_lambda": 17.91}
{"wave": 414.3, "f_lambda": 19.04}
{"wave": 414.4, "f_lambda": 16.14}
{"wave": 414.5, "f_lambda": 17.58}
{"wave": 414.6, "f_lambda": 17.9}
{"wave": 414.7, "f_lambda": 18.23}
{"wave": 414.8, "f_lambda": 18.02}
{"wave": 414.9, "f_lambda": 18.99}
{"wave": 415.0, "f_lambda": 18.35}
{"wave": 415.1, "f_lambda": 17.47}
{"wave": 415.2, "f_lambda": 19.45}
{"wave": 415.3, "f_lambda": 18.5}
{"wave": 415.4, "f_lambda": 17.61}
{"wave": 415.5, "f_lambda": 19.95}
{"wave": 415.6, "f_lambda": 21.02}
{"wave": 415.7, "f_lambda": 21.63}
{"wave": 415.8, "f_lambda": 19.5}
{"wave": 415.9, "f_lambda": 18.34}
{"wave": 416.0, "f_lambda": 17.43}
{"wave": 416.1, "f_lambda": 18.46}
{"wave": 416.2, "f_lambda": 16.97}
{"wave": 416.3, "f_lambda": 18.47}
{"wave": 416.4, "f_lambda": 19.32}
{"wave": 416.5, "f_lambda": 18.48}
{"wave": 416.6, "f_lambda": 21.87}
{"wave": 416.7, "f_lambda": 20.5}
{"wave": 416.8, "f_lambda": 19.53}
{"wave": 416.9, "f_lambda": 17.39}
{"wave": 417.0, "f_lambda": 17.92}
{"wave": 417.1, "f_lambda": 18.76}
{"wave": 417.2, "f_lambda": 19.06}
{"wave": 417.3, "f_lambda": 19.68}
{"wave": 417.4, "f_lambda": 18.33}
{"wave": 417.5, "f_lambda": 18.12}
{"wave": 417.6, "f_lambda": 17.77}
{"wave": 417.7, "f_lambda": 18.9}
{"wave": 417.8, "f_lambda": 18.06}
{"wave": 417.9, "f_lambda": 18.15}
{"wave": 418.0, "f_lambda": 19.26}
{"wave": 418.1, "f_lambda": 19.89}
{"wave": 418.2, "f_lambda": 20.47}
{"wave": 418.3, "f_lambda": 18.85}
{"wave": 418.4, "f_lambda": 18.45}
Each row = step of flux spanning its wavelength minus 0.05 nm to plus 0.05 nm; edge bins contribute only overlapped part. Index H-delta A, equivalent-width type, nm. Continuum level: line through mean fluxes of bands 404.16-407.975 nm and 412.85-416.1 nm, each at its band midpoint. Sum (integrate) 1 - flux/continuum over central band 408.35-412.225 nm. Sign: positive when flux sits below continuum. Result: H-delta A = 0.49 nm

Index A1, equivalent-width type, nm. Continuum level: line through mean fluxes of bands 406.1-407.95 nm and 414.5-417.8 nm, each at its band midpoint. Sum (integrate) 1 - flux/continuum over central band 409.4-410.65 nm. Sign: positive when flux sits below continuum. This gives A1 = 0.34 nm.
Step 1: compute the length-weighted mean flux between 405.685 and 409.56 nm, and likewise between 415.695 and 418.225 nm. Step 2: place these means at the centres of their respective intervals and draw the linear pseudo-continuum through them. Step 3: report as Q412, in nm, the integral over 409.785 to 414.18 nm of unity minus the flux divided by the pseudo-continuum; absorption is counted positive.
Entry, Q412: 0.396 nm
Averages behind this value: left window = 18.4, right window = 18.9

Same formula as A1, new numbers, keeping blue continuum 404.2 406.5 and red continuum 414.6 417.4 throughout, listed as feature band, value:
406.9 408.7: 0.060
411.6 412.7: 0.047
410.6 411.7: 0.103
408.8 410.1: 0.205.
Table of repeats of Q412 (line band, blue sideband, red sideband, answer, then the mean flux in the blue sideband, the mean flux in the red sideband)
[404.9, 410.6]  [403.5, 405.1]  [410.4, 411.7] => 0.09 nm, 18.9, 16.7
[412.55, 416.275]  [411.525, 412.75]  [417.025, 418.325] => 0.00 nm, 18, 18.9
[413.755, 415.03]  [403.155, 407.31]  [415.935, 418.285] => 0.06 nm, 18.8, 18.8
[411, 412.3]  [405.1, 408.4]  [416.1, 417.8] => 0.07 nm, 18.8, 18.8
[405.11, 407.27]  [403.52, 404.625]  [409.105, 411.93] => -0.12 nm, 18.7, 15.7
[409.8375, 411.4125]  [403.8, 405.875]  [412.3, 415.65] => 0.32 nm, 19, 18.4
